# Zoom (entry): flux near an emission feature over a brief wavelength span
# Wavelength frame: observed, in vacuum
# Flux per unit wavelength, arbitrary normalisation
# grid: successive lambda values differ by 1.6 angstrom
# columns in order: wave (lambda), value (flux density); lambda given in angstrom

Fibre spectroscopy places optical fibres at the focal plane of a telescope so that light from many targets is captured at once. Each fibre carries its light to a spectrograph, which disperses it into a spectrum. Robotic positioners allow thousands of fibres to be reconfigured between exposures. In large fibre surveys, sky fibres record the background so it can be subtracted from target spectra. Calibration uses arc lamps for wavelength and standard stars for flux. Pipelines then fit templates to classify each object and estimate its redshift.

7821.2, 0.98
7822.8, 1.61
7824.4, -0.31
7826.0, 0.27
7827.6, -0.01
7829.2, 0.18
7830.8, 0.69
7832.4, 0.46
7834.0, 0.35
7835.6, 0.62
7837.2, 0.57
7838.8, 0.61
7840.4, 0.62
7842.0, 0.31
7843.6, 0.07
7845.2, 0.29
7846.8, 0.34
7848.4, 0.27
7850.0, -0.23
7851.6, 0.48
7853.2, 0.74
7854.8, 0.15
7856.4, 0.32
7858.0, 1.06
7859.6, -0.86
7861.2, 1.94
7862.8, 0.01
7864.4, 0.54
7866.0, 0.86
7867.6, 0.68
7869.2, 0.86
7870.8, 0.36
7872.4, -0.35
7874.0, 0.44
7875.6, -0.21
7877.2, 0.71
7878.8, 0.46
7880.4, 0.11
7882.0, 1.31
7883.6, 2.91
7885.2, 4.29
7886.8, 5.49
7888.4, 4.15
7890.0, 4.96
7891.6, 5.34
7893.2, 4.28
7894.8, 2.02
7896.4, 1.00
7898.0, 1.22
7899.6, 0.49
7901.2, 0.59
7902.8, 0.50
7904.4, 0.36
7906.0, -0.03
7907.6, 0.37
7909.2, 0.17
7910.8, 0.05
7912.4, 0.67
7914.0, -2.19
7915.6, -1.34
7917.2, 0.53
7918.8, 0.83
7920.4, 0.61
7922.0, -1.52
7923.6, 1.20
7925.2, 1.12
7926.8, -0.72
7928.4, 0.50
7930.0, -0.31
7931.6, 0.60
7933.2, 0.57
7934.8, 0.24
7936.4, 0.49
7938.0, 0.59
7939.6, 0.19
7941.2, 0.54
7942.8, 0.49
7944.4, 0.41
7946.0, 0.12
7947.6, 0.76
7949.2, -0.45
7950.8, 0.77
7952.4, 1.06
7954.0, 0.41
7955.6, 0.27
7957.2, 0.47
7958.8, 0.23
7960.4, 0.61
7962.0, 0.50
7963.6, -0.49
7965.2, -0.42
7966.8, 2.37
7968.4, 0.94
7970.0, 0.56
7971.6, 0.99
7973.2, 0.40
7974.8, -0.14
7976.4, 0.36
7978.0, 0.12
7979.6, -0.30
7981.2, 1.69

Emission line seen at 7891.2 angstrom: [O II]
